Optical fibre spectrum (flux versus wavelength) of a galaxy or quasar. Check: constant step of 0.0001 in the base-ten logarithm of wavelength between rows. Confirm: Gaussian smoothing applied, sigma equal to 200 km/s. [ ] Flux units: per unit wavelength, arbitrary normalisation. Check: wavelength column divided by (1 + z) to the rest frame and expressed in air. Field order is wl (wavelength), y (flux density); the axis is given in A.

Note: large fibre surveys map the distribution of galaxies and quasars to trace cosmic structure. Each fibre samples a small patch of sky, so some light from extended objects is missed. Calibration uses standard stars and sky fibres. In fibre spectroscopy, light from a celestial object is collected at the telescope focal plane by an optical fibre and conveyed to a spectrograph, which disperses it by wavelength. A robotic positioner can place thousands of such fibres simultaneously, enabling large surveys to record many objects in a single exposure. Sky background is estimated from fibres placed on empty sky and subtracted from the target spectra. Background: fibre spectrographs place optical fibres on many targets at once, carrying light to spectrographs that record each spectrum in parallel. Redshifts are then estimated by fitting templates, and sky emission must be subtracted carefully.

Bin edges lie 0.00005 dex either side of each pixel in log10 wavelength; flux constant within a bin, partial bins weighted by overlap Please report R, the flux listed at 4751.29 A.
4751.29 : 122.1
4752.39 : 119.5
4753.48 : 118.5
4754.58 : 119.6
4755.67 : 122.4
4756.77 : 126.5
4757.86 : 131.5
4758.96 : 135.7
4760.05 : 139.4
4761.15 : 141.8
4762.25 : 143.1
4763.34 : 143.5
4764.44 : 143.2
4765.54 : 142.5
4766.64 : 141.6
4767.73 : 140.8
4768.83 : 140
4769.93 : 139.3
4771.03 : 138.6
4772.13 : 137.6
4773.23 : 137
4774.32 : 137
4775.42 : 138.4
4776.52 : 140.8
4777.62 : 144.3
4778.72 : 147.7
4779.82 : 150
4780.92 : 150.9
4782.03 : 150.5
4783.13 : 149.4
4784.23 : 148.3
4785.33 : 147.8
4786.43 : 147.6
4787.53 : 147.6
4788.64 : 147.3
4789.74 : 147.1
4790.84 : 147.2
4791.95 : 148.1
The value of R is 122.1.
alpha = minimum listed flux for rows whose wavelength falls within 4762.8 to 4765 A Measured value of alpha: 143.2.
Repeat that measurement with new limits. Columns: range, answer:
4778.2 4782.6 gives 147.7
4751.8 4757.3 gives 118.5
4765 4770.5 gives 139.3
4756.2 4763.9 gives 126.5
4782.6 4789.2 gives 147.3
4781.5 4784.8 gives 148.3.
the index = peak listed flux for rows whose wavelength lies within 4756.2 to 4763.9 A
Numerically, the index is 143.5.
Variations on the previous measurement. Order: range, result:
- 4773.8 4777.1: 140.8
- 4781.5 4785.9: 150.5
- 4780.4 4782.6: 150.9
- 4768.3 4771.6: 140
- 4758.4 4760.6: 139.4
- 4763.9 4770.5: 143.2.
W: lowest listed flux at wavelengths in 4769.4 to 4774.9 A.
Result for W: 137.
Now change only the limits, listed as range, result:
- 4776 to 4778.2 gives 140.8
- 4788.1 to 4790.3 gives 147.1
